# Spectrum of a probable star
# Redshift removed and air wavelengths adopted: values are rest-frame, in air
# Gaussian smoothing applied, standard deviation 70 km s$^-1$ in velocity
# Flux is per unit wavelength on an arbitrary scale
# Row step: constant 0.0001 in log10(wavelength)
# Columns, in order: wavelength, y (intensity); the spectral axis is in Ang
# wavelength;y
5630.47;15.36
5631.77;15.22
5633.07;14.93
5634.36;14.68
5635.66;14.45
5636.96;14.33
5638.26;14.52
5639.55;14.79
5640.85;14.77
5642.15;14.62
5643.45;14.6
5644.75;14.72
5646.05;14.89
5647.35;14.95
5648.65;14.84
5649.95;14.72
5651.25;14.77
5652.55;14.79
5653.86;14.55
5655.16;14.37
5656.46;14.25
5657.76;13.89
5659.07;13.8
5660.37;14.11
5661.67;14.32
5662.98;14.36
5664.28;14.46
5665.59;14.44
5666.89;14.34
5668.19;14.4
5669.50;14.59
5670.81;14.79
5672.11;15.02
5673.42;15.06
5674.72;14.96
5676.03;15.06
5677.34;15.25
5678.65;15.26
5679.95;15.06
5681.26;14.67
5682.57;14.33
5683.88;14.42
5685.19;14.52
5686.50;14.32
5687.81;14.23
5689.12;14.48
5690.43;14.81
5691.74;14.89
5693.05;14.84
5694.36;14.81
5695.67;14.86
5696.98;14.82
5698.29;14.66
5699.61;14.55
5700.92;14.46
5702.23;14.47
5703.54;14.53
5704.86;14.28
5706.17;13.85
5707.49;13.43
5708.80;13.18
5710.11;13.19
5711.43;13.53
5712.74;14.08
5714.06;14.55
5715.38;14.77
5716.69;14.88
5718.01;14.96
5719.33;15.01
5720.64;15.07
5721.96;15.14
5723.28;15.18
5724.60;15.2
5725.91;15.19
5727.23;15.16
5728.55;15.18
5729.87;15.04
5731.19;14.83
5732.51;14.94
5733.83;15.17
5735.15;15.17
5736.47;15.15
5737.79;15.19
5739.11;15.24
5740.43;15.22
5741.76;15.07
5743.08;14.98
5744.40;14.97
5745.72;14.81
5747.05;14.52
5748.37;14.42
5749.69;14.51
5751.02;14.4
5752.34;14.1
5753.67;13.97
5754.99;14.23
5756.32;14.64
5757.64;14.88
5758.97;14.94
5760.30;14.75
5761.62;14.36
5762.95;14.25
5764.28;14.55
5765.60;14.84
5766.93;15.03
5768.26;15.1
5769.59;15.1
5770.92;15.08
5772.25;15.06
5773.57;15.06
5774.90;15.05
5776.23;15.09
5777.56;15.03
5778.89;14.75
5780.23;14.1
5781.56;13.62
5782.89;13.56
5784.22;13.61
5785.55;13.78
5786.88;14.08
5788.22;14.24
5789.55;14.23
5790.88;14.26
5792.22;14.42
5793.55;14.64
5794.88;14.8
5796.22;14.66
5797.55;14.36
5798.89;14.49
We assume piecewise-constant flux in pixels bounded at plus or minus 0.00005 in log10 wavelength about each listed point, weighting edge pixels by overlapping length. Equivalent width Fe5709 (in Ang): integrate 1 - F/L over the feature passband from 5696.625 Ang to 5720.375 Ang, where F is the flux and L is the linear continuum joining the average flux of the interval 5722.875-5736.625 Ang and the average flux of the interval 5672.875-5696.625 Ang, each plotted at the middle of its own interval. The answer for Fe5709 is 1.04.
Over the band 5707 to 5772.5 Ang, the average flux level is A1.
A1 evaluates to 14.7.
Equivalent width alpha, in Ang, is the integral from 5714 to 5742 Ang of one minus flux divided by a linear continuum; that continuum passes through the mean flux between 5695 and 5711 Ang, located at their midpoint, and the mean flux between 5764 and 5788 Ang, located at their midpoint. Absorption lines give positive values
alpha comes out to -1.5 Ang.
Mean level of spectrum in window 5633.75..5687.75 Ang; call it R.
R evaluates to 14.6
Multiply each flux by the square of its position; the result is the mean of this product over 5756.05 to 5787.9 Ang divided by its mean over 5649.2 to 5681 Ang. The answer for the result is 1.0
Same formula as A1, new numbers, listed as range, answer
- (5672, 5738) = 14.7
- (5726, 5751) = 15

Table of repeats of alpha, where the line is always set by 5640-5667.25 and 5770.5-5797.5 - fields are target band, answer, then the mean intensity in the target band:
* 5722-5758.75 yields -1.02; 14.9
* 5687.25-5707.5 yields -0.07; 14.5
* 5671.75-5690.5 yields -0.34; 14.8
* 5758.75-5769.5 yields -0.21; 14.7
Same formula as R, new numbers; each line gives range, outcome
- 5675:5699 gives 14.7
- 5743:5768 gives 14.6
